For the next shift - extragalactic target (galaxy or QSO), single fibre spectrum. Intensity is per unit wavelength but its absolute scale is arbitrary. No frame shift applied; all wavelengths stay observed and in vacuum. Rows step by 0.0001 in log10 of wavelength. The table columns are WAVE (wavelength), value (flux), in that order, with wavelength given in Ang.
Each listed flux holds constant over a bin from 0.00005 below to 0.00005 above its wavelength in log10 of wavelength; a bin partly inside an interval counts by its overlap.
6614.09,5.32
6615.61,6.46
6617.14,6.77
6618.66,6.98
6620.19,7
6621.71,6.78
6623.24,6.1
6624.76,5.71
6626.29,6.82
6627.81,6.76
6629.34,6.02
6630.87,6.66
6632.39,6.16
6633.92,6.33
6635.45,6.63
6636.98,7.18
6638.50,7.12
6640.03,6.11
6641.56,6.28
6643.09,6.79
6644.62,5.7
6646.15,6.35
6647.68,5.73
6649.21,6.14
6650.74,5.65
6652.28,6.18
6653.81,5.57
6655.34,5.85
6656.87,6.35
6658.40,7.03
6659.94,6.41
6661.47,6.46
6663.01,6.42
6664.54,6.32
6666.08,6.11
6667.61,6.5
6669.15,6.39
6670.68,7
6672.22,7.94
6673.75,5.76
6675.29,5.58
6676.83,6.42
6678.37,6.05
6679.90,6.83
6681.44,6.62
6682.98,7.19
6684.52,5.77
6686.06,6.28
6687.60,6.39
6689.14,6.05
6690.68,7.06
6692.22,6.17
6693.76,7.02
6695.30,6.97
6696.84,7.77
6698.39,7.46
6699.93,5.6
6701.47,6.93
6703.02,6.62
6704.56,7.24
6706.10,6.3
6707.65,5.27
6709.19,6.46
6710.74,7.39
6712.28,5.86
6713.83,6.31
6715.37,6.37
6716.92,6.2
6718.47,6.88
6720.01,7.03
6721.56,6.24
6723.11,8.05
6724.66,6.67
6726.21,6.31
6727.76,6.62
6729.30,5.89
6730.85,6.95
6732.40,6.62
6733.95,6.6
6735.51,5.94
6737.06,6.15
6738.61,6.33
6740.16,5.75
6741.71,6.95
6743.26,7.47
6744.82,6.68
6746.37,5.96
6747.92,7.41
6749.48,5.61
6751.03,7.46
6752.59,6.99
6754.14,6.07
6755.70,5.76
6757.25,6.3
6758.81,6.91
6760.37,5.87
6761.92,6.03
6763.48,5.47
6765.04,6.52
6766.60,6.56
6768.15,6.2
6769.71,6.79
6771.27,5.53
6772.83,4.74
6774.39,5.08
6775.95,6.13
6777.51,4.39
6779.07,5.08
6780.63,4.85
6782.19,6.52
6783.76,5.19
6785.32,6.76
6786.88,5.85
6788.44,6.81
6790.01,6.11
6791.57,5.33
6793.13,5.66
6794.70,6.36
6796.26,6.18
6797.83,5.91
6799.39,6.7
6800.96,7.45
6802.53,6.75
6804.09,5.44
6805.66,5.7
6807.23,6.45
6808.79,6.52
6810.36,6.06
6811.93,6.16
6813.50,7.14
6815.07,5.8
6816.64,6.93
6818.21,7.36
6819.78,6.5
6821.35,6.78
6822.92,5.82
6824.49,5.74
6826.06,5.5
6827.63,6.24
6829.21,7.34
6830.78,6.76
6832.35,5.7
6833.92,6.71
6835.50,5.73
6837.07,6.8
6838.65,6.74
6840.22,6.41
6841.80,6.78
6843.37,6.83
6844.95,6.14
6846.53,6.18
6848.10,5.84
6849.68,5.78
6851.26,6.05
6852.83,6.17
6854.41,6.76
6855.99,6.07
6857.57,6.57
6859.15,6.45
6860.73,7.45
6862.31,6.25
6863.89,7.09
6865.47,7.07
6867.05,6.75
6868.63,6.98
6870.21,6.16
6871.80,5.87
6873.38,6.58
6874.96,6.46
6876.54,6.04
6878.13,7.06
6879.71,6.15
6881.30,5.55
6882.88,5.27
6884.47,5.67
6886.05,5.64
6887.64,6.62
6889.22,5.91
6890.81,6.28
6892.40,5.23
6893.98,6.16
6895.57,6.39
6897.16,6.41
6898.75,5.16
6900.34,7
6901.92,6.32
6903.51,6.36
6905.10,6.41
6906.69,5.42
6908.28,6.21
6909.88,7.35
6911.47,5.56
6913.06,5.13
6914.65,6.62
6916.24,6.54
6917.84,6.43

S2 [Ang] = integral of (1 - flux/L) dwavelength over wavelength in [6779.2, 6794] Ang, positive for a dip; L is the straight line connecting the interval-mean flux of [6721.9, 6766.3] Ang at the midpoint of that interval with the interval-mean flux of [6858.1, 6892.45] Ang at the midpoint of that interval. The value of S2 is 1.3 Ang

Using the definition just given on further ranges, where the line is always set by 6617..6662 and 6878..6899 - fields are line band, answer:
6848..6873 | -2.0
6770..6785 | 1.9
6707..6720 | -0.3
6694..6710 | -1.0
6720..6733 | -1.0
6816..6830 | -0.9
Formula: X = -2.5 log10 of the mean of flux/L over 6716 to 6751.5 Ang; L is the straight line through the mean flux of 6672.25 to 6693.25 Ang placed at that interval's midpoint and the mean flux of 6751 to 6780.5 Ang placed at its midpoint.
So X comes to -0.083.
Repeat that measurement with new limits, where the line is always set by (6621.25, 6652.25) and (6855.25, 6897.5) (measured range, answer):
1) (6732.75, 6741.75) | 0.013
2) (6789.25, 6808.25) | 0.024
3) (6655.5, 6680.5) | -0.020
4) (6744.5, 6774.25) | 0.017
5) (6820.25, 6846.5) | -0.011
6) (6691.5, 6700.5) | -0.087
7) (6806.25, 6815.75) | -0.006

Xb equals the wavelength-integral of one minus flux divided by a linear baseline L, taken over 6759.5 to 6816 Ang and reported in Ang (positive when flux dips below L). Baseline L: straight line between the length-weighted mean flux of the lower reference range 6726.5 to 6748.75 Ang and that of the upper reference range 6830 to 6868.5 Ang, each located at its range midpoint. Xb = 4.26 Ang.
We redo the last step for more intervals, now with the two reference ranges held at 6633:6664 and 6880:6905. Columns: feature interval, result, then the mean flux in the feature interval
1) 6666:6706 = -2.2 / 6.61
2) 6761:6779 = 1.2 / 5.74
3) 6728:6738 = -0.3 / 6.37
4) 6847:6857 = -0.1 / 6.13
